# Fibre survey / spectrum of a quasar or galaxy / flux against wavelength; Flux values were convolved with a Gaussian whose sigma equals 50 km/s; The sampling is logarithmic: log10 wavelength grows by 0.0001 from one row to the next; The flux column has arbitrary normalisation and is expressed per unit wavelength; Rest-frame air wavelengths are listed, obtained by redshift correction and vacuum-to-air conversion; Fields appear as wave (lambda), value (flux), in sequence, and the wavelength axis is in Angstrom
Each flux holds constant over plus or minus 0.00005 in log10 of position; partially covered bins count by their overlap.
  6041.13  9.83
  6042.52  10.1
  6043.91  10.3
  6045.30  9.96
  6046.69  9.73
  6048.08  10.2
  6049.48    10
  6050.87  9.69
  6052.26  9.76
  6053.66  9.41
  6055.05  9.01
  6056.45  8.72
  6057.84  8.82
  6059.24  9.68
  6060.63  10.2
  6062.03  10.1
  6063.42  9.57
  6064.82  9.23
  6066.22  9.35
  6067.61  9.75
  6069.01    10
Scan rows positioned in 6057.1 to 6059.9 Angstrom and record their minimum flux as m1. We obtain 8.82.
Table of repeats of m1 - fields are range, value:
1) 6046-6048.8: 9.73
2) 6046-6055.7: 9.01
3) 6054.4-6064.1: 8.72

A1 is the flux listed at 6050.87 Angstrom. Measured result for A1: 9.69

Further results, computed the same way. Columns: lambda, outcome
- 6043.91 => 10.3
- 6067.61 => 9.75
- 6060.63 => 10.2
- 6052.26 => 9.76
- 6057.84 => 8.82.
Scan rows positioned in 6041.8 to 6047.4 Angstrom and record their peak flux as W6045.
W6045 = 10.3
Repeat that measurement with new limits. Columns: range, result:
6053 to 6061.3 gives 10.2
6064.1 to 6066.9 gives 9.35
